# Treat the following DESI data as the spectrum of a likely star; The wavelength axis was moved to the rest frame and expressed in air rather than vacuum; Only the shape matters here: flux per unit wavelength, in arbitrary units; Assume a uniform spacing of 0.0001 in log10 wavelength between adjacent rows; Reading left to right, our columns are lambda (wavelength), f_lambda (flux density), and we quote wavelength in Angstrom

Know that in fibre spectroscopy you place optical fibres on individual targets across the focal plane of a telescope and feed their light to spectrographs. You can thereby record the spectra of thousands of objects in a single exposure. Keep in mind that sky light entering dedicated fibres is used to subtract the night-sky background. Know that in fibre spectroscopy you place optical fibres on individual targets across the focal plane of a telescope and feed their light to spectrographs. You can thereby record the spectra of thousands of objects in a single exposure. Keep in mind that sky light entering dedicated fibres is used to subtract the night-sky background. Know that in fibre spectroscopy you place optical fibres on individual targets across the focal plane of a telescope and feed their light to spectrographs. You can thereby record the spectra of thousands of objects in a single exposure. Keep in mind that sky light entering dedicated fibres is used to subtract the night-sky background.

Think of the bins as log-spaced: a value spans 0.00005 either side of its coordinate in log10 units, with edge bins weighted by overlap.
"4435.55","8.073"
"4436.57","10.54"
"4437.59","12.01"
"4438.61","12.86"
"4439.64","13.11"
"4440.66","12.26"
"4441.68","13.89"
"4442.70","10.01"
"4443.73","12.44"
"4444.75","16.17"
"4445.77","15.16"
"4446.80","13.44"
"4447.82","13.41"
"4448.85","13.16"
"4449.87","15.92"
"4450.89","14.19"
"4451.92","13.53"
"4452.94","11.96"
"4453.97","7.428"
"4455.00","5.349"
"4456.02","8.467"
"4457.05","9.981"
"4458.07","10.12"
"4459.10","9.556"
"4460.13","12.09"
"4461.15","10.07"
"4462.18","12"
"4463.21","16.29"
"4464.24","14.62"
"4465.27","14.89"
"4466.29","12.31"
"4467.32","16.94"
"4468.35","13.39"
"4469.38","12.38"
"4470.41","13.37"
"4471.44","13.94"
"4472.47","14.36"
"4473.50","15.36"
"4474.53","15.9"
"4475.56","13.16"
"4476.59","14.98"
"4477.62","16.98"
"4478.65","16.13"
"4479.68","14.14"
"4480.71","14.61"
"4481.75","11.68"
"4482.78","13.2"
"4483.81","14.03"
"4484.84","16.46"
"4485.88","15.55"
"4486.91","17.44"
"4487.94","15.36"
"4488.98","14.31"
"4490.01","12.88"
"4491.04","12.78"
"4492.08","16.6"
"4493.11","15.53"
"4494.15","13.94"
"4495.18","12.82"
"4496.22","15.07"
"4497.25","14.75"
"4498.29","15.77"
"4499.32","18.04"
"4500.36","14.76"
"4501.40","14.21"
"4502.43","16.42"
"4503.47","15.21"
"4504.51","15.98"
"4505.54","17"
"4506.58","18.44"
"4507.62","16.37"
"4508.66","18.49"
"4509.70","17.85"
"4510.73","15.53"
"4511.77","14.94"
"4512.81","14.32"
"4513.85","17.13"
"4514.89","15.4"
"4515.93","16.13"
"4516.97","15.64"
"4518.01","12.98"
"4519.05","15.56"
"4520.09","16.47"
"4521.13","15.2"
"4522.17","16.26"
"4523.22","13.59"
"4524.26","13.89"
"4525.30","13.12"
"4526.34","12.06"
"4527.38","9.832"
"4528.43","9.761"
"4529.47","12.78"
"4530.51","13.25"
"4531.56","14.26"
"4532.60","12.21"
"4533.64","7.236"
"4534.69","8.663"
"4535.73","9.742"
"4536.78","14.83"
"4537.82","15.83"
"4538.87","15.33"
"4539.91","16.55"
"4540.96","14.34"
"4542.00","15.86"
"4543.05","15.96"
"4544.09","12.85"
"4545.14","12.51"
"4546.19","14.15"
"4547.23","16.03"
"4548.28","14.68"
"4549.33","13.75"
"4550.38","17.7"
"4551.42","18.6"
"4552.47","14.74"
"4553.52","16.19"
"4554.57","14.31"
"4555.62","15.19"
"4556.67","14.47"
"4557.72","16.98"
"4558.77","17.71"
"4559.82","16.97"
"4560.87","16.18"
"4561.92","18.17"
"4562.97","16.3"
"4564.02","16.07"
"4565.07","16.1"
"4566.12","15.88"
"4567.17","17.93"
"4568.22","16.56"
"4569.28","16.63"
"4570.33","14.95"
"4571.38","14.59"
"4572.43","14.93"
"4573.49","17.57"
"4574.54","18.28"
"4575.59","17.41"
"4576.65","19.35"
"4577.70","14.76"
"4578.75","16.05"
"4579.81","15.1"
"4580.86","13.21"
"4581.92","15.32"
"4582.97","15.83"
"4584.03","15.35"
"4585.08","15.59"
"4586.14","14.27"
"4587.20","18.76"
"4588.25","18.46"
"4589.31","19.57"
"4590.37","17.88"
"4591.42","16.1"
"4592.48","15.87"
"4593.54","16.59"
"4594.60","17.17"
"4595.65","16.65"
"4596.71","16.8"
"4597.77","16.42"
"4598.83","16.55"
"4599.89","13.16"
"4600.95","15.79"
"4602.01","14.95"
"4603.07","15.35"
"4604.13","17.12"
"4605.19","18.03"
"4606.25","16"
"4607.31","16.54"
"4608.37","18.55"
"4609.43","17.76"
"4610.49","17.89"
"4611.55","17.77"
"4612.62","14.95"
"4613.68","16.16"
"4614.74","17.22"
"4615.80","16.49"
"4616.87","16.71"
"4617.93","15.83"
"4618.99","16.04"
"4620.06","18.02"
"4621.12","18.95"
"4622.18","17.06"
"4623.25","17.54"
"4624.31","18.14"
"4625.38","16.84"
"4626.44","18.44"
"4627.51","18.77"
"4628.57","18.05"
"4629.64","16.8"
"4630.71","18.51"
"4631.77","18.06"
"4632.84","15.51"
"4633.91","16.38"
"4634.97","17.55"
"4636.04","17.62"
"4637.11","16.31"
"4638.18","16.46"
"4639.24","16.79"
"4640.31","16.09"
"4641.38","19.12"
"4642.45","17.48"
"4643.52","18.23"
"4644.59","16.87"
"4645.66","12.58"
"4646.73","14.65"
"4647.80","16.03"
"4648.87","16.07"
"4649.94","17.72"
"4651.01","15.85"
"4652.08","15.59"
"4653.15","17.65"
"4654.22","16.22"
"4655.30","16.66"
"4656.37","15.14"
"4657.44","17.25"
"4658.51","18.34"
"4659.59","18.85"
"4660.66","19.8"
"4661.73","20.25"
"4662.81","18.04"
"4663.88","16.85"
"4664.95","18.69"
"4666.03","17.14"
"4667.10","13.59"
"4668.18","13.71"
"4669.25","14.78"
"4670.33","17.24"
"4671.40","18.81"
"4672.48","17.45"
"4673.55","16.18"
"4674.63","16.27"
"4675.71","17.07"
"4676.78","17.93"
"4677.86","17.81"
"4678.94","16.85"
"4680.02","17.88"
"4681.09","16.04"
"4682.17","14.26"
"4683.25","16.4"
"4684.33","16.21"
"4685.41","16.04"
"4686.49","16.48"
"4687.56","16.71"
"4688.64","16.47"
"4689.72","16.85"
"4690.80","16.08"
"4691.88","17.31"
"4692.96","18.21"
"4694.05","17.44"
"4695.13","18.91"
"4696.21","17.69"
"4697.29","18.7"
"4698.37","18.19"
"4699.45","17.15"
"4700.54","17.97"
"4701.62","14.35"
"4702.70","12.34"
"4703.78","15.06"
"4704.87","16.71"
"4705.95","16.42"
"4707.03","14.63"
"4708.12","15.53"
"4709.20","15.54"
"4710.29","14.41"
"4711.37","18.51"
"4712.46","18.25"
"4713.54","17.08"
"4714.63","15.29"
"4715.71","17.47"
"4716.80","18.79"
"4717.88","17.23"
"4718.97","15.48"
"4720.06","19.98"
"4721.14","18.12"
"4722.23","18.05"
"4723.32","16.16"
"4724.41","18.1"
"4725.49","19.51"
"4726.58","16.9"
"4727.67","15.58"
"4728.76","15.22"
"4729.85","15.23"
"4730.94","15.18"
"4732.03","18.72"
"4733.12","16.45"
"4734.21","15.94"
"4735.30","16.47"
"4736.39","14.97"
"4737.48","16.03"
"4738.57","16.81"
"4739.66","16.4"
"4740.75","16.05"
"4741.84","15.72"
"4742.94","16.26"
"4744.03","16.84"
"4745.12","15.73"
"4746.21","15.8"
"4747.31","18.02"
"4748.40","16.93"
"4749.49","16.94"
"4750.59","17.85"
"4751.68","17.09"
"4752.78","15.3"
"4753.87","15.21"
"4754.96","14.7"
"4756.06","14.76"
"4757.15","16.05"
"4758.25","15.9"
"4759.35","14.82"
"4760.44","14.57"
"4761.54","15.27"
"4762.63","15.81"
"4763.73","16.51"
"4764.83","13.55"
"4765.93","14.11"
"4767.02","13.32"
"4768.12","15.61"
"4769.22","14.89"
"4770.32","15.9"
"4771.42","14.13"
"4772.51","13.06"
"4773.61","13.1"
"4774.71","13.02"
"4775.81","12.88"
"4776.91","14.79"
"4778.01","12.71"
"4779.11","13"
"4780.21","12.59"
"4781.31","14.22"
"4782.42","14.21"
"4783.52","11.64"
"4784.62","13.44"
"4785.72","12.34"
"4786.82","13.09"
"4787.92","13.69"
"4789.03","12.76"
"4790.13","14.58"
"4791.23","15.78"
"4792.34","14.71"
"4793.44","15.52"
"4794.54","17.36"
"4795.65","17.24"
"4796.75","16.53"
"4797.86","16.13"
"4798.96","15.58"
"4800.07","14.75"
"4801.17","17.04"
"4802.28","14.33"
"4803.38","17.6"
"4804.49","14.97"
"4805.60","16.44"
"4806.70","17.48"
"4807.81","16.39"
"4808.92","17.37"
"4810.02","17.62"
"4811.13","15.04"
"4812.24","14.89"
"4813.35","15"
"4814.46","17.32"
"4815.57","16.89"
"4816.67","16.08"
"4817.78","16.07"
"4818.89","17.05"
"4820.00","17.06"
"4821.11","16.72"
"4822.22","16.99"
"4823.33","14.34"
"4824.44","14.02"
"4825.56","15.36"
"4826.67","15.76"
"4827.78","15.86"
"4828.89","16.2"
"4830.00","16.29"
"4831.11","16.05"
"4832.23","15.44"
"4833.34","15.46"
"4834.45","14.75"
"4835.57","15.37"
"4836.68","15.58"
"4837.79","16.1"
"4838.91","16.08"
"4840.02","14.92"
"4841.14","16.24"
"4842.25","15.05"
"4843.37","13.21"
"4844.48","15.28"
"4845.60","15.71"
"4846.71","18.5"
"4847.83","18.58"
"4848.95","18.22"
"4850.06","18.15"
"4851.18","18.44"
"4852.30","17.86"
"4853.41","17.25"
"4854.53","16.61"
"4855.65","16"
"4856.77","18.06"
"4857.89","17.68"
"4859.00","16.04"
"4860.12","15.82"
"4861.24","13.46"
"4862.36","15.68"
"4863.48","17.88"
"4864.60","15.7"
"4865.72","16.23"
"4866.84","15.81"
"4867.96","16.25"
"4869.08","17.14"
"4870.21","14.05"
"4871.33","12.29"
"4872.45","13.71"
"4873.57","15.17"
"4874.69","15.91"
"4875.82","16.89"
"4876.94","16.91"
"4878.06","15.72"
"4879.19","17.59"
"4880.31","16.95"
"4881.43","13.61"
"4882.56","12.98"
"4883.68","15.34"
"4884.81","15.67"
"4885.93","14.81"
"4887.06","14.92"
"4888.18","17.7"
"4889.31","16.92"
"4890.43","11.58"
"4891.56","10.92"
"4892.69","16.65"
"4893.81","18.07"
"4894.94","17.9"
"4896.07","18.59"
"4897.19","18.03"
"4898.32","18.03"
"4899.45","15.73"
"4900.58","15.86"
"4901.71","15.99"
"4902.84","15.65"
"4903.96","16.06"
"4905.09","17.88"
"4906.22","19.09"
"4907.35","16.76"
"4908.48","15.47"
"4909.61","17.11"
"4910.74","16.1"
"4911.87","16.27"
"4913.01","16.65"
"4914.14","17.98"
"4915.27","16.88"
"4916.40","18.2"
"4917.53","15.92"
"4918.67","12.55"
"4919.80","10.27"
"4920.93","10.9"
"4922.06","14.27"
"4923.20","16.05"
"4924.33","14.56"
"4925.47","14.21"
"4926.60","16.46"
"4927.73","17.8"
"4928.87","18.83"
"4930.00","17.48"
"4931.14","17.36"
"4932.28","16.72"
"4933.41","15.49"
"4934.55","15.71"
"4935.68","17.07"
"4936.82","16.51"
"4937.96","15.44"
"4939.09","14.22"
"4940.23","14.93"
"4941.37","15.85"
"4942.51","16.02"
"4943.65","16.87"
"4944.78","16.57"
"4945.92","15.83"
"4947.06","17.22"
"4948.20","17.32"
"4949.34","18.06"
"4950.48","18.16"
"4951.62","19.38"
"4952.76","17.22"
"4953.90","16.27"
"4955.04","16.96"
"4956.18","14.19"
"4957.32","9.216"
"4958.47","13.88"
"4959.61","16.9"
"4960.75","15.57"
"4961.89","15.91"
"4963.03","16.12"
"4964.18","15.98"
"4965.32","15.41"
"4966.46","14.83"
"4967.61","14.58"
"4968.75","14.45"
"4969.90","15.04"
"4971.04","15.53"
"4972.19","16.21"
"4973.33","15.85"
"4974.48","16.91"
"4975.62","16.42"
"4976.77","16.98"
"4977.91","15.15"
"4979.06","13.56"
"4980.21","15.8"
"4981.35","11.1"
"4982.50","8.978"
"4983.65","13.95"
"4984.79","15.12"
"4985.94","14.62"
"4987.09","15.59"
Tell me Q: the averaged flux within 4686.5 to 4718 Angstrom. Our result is 16.7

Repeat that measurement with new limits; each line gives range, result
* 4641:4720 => 16.8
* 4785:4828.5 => 15.7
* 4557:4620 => 16.5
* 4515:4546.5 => 13.6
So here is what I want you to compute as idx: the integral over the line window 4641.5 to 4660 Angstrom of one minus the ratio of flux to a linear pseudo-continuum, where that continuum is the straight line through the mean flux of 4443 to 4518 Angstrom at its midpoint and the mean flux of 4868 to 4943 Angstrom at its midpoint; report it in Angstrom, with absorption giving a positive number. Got -2.1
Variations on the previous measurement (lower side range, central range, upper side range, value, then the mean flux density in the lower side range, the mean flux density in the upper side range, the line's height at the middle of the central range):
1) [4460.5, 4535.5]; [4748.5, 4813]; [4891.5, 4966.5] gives 2.26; 14.5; 16.1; 15.6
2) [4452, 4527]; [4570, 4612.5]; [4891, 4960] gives -4.97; 14.3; 16.1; 14.7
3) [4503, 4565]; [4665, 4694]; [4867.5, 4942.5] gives -2.50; 14.9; 15.9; 15.3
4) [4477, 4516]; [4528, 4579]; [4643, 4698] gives 2.47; 15.4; 16.9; 15.9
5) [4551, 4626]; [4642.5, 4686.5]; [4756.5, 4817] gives -2.21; 16.5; 15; 15.9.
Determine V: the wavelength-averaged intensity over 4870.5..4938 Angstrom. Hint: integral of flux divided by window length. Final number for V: 15.9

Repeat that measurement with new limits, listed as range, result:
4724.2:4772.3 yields 15.9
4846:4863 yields 17.1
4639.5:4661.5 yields 16.9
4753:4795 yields 14.3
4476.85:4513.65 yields 15.4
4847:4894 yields 16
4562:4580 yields 16.5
